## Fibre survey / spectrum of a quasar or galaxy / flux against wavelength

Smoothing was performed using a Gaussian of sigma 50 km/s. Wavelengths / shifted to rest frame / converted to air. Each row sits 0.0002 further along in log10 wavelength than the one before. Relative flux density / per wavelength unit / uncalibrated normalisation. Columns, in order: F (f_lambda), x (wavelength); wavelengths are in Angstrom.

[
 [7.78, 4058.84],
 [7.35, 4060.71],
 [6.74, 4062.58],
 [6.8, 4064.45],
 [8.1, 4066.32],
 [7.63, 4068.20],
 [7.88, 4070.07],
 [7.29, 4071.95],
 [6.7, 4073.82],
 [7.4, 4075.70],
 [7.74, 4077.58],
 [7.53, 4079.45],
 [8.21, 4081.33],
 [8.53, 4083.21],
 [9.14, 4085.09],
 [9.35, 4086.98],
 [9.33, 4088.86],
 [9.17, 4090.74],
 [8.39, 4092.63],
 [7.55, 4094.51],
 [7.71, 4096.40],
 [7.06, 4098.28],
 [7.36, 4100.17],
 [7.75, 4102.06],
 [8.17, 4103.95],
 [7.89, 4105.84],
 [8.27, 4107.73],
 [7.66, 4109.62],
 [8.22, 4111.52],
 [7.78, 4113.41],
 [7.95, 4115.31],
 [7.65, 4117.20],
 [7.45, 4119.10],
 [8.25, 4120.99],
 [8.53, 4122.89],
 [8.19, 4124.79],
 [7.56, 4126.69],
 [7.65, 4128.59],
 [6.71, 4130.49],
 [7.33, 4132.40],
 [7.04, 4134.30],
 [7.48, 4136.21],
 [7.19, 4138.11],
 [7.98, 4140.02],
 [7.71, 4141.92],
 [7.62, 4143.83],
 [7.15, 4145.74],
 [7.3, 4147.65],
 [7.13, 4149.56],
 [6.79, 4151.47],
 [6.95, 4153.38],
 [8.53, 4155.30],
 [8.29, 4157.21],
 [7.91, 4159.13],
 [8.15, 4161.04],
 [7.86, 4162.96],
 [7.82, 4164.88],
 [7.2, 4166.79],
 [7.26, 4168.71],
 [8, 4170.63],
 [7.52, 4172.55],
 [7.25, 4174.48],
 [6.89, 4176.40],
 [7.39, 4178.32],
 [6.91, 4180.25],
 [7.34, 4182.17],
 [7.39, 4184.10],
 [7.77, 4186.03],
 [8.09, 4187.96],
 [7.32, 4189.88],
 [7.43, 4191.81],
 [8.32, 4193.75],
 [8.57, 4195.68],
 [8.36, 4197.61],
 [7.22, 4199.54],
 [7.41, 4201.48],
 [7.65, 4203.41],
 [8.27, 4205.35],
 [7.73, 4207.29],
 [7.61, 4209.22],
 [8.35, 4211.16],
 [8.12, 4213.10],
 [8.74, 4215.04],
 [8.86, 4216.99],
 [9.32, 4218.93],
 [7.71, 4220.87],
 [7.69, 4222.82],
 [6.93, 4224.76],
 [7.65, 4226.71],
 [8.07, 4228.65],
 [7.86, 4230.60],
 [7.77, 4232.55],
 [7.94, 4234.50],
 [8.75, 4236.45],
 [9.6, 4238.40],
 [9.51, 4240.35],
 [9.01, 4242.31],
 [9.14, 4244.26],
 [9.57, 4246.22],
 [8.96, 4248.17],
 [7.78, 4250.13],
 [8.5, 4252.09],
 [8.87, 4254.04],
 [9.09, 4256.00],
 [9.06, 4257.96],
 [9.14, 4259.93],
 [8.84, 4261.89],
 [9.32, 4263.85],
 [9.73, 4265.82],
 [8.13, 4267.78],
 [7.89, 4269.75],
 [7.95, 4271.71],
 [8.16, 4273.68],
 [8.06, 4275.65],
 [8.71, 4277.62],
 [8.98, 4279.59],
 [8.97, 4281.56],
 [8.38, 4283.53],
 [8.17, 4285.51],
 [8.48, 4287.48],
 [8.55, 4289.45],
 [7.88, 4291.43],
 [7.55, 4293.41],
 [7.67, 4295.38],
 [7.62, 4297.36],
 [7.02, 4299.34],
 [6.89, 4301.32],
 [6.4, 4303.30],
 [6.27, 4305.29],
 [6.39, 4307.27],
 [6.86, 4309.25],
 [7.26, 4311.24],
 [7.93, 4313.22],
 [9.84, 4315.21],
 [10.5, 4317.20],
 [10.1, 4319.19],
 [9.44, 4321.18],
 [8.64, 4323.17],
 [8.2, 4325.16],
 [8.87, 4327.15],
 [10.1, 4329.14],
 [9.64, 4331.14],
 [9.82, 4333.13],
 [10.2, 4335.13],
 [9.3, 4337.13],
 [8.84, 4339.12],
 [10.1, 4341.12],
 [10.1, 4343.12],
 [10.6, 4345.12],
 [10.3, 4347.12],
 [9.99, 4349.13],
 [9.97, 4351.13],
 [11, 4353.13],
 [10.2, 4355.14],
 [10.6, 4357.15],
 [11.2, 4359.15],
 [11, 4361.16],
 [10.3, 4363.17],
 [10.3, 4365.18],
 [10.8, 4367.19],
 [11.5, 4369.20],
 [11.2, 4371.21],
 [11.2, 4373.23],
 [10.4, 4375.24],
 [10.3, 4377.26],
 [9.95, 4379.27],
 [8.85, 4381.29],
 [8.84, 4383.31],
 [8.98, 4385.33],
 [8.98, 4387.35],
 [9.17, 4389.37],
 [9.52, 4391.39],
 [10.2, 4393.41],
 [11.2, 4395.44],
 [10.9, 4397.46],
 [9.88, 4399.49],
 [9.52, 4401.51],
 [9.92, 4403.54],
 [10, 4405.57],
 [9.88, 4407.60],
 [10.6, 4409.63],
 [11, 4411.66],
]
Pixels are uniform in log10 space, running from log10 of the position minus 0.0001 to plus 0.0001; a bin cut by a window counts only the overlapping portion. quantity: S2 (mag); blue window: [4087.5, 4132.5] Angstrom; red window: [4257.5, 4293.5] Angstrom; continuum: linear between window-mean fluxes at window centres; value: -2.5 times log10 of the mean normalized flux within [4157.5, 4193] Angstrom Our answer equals 0.09 mag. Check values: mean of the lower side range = 7.92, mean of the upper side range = 8.54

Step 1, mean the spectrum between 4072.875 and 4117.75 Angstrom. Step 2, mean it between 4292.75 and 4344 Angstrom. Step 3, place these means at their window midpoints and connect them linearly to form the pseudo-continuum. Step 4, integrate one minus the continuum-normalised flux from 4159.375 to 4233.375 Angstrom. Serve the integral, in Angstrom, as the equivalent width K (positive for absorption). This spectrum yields 4.2 Angstrom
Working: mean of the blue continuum 8.02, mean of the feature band 7.79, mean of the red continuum 8.53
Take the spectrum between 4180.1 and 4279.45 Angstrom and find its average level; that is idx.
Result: 8.3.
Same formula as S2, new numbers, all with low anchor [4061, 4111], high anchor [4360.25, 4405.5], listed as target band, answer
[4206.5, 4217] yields 0.08 mag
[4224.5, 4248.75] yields 0.06 mag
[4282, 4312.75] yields 0.26 mag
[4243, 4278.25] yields 0.06 mag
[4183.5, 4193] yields 0.14 mag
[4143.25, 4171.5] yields 0.11 mag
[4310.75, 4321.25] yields 0.04 mag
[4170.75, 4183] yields 0.18 mag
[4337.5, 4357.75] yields -0.03 mag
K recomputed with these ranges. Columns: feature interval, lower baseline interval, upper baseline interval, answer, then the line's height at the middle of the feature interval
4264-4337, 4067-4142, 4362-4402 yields 8.2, 9.45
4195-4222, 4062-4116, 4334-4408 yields 2.2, 8.86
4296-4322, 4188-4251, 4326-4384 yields 4.5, 9.52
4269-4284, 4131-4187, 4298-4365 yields 0.5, 8.66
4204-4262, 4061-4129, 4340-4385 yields 4.5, 9.17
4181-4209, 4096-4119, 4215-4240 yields 1.2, 8.11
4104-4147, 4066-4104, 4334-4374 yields 3.4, 8.36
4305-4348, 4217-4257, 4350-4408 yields 2.2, 9.57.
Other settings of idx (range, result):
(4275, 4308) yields 7.77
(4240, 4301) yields 8.51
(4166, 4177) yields 7.37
